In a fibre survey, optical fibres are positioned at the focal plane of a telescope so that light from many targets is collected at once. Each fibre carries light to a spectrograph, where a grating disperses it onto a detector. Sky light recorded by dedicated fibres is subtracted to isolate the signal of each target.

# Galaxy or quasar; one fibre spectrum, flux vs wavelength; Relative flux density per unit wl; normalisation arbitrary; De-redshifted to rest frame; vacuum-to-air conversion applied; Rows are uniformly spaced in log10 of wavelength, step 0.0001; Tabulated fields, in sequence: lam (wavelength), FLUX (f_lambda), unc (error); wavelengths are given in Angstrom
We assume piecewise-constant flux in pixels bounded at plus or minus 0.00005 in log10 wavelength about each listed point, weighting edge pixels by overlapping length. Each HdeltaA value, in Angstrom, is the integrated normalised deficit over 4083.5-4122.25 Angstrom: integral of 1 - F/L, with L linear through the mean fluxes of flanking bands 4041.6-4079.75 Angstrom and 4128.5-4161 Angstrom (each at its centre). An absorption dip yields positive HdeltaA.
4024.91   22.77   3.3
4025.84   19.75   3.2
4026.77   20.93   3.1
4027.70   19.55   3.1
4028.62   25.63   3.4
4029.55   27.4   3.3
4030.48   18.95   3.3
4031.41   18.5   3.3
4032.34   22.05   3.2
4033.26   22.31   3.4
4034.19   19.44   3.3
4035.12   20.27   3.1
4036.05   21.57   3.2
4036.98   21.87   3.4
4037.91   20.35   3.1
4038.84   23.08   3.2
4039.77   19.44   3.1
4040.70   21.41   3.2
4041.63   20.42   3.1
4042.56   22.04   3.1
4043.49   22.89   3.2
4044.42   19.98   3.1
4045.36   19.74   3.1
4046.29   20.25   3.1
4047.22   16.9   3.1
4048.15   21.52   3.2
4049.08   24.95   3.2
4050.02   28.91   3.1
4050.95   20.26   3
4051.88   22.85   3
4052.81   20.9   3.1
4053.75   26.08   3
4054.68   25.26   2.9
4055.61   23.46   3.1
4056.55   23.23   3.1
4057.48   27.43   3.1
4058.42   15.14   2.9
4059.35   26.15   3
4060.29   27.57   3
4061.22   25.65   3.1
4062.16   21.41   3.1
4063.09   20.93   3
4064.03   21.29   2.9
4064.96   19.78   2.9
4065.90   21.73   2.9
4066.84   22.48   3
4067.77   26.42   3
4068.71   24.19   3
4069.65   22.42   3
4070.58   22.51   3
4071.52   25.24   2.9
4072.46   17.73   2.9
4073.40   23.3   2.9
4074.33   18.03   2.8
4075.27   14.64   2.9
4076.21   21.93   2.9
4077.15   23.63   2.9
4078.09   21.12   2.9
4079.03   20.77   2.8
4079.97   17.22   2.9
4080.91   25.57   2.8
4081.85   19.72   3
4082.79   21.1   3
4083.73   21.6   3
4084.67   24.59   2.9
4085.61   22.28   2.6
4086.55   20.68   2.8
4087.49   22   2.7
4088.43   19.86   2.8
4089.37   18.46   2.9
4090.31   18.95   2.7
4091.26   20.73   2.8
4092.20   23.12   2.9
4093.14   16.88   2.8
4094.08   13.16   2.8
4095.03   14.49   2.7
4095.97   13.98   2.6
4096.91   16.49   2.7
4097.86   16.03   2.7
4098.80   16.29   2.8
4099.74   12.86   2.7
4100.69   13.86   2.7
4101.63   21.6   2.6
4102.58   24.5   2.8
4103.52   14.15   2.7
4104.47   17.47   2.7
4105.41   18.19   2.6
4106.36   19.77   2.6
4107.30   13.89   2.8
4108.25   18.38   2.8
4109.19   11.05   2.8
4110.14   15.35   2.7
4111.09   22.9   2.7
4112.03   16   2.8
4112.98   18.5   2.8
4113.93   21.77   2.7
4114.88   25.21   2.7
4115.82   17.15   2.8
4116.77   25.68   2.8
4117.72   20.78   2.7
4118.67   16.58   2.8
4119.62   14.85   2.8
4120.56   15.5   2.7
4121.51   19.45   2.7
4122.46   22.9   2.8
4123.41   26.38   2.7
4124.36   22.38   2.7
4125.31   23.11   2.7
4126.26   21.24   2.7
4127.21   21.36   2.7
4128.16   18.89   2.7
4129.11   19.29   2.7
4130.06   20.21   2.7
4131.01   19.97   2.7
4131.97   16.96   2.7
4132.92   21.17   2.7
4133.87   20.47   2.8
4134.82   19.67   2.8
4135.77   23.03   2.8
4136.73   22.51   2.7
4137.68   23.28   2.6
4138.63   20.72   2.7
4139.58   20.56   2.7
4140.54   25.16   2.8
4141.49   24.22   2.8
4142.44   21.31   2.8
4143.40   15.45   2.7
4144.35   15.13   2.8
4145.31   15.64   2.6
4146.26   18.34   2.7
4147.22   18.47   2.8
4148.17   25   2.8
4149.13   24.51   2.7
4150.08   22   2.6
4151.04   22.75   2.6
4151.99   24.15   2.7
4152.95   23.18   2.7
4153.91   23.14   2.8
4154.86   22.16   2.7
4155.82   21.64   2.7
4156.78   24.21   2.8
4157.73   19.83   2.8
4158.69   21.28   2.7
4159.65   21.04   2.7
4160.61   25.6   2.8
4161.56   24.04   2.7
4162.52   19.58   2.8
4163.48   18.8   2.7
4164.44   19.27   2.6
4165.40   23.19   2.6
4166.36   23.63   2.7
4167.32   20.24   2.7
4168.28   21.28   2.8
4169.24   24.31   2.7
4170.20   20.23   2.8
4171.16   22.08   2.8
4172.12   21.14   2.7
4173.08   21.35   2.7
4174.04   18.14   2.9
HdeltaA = 5.9 Angstrom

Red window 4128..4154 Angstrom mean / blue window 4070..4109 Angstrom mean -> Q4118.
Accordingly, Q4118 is 1.09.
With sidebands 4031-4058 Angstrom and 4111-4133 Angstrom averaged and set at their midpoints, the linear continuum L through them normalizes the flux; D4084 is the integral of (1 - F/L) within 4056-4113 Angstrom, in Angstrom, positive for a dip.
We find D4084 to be 3.21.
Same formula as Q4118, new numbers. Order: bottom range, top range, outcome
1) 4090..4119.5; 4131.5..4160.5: 1.19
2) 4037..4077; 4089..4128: 0.84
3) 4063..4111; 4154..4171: 1.12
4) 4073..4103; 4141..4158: 1.10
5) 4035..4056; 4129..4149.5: 0.93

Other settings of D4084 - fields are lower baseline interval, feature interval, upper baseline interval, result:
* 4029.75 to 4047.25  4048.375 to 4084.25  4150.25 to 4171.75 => -2.3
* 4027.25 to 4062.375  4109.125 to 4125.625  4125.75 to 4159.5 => 1.1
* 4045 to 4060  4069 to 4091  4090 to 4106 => -1.9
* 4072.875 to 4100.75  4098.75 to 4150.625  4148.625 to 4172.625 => 2.6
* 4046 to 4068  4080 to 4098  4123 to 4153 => 2.2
